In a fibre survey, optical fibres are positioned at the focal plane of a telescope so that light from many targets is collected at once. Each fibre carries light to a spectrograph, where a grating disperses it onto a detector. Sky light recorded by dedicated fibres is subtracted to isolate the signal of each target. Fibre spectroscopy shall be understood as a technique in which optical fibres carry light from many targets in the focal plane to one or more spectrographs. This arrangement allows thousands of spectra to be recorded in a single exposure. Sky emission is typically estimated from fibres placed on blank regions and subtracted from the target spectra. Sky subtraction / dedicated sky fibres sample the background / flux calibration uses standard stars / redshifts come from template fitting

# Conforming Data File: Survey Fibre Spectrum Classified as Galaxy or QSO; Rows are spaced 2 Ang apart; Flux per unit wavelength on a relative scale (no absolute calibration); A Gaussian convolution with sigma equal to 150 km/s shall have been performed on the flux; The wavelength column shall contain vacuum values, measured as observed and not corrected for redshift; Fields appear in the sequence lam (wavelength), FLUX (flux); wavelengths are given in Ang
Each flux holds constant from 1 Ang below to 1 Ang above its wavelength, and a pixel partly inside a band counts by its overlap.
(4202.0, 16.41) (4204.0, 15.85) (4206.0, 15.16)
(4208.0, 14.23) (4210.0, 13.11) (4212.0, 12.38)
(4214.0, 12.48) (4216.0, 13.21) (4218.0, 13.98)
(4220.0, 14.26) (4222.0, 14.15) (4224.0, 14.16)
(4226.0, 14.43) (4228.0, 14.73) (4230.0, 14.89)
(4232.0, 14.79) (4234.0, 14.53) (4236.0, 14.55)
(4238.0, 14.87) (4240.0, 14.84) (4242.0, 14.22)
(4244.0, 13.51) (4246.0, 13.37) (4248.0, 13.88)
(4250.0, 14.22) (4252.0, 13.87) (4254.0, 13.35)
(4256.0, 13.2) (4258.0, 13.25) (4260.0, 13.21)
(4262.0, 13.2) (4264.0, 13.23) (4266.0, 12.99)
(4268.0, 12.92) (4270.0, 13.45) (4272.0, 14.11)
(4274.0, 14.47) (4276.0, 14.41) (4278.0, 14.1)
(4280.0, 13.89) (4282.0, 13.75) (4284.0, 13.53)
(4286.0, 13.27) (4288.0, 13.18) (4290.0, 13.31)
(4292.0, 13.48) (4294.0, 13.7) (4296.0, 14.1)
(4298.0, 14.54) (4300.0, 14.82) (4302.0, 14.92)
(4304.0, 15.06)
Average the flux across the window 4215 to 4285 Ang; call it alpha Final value 13.9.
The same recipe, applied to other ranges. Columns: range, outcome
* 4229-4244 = 14.6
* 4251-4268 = 13.3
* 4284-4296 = 13.5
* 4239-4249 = 14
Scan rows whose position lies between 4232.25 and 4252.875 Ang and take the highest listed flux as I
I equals 14.87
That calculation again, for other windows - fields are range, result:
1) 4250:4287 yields 14.47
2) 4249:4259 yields 14.22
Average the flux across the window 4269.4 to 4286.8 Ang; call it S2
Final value 13.9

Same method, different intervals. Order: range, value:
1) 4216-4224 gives 14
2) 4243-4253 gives 13.8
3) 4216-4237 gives 14.4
